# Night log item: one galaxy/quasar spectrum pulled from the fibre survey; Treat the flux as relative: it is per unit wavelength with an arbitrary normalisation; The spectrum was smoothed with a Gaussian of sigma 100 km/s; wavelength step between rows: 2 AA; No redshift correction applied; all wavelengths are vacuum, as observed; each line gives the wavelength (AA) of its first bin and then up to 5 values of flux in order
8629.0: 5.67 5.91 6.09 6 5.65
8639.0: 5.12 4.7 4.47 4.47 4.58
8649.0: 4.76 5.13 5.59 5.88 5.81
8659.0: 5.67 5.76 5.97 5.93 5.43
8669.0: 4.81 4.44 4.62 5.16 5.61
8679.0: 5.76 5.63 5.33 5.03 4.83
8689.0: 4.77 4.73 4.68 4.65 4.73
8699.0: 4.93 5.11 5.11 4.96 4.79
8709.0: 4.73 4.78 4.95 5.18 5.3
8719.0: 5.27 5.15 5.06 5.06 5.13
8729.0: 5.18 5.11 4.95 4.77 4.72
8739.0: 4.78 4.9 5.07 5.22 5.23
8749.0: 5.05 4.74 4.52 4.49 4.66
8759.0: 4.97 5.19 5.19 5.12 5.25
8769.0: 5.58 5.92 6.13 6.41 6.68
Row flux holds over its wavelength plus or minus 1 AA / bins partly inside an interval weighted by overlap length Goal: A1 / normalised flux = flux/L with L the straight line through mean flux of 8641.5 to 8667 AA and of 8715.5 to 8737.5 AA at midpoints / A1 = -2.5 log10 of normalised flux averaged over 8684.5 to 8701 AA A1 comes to 0.084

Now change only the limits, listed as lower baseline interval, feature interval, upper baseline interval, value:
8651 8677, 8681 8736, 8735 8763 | 0.03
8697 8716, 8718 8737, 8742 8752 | -0.01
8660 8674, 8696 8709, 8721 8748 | 0.05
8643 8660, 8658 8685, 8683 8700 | -0.08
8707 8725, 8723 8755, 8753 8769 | 0.01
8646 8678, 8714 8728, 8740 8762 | -0.02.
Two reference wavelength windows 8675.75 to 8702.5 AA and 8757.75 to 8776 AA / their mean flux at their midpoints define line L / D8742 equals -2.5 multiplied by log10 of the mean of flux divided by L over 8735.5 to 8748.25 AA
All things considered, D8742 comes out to 0.08 mag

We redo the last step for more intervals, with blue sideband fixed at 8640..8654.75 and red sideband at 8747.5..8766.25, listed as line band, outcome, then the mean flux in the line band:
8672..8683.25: -0.101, 5.35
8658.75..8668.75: -0.168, 5.69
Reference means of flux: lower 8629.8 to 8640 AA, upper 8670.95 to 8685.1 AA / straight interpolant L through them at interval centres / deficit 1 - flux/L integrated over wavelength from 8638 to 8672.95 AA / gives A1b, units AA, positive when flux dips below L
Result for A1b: 2.0 AA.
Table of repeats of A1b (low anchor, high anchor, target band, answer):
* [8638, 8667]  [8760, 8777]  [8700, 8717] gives 1.53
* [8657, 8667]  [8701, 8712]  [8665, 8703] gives 2.16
